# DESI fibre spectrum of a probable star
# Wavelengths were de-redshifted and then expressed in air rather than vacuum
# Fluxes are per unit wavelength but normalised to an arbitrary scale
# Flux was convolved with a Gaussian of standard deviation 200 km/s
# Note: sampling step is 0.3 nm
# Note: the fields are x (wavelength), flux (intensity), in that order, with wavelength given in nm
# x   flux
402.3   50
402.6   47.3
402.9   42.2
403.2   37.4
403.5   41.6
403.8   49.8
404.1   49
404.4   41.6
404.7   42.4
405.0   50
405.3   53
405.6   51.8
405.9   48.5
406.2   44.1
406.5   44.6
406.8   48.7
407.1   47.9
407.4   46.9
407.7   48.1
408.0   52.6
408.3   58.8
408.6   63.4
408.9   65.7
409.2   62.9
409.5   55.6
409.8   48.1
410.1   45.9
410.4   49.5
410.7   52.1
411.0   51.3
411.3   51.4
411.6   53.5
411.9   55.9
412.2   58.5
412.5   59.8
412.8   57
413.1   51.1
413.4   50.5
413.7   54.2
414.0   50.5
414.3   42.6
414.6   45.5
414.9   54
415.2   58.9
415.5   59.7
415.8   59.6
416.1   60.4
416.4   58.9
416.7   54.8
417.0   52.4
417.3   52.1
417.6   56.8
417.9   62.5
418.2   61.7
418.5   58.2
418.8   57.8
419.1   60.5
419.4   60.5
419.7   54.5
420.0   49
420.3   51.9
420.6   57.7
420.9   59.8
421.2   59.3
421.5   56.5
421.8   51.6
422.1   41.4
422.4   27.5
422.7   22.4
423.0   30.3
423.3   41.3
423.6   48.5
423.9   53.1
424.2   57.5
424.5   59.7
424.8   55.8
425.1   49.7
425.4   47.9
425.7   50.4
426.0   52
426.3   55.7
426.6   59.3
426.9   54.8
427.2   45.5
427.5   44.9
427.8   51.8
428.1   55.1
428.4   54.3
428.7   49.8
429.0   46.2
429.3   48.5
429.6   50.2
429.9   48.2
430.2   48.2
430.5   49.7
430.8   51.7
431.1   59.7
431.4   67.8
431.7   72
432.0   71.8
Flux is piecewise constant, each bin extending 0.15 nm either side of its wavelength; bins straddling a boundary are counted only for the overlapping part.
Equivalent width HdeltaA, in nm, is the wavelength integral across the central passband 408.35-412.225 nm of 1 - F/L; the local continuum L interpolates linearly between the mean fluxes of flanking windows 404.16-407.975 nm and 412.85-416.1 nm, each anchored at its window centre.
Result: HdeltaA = -0.35 nm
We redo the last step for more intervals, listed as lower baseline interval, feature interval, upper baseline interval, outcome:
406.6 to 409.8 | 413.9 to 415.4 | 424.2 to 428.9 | 0.090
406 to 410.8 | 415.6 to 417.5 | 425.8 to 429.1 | -0.163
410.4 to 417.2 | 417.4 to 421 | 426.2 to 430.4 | -0.313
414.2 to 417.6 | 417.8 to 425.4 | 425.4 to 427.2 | 0.350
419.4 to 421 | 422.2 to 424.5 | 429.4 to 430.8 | 0.506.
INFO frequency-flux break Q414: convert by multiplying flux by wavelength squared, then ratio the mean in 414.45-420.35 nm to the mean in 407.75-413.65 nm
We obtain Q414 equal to 1.07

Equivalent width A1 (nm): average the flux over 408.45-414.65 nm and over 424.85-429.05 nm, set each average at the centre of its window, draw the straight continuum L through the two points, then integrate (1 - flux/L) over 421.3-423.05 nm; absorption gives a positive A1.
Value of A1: 0.431 nm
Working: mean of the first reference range 53.7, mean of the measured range 39.3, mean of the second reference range 51.5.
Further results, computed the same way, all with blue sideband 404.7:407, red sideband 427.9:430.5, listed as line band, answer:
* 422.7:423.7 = 0.25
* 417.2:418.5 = -0.25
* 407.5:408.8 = -0.20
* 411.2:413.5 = -0.29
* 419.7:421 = -0.13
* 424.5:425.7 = -0.06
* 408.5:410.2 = -0.30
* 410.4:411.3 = -0.05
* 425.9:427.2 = -0.12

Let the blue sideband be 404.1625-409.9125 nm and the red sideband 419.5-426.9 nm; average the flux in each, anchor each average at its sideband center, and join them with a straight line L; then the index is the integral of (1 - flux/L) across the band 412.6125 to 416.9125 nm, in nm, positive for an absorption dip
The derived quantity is -0.30 nm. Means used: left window 51.3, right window 49.9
